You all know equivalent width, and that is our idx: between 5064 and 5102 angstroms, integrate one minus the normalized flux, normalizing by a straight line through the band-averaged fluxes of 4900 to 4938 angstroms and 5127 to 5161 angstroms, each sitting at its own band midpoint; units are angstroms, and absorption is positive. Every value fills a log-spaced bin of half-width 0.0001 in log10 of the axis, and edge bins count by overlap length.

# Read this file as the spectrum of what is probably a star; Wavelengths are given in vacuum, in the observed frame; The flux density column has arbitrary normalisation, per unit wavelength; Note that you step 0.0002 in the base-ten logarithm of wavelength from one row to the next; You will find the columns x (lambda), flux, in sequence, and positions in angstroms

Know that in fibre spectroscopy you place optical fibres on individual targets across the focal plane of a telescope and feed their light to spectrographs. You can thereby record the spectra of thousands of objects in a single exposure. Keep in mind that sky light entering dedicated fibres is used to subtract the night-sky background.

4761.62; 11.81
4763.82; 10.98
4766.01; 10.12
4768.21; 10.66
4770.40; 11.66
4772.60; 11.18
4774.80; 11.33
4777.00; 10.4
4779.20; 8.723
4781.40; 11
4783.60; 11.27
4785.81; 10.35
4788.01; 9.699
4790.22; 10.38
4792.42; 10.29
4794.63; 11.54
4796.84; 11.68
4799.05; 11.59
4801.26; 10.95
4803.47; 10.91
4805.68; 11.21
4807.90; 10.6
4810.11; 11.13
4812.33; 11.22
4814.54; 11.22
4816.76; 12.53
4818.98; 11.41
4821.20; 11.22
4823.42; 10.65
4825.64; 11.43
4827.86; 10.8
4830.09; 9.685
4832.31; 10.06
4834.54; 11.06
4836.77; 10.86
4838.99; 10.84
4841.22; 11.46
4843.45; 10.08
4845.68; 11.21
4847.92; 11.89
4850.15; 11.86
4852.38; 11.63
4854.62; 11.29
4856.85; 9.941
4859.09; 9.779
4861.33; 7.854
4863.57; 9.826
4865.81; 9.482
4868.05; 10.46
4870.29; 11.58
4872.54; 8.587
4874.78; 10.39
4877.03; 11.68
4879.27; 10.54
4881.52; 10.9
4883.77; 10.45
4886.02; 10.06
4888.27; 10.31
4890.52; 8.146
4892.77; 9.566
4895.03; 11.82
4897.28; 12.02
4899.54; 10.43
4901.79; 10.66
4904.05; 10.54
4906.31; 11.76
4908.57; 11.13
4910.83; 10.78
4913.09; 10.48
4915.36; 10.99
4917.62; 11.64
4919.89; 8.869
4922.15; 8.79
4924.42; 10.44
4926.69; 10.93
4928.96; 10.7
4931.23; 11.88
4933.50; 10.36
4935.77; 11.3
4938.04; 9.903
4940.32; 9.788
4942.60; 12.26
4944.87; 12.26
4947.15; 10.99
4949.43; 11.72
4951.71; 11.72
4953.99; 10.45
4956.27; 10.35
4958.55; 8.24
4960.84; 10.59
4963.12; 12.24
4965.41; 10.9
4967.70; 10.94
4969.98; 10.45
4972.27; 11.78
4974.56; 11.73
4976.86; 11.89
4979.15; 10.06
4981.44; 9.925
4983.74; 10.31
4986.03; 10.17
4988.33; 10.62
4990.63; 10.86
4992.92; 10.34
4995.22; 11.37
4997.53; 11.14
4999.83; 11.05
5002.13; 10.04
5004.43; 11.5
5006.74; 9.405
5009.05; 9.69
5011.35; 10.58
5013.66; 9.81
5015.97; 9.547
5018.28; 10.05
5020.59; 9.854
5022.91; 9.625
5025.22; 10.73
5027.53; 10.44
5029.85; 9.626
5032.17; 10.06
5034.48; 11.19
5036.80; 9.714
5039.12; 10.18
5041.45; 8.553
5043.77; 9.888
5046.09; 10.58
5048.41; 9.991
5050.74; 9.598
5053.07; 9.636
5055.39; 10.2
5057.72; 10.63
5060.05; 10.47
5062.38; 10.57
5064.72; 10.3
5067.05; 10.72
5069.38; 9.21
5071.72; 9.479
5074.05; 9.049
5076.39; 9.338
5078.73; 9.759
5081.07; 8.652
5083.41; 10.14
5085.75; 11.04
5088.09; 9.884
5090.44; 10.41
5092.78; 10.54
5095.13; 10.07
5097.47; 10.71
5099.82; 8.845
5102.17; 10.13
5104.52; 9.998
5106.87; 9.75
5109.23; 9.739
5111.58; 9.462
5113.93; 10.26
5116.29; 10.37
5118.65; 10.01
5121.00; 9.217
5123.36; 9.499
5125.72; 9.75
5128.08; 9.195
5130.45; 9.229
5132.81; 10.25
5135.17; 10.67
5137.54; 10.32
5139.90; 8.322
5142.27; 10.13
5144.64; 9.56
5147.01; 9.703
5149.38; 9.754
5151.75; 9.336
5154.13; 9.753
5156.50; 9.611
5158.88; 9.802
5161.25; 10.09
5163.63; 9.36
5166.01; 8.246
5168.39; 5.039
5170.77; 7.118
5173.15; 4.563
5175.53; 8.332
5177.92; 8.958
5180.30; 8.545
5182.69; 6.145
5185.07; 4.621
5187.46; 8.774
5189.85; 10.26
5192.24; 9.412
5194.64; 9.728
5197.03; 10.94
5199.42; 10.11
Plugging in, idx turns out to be 0.3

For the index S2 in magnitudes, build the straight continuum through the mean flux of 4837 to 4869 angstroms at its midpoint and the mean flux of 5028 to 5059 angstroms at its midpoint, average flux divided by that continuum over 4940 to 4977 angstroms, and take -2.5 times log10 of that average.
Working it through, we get -0.09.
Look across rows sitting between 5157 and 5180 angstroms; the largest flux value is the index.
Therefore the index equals 10.09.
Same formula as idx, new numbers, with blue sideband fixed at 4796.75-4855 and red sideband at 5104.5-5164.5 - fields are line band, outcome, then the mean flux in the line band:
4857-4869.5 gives 1.6 angstroms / 9.57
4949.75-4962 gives 0.2 angstroms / 10.4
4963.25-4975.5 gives -0.9 angstroms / 11.2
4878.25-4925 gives 1.2 angstroms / 10.5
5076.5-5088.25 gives 0.1 angstroms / 9.85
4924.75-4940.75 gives -0.1 angstroms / 10.7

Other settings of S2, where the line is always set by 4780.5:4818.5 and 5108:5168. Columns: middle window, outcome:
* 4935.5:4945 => -0.05 mag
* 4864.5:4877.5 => 0.05 mag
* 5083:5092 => -0.06 mag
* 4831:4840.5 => 0.02 mag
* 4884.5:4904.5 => 0.03 mag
